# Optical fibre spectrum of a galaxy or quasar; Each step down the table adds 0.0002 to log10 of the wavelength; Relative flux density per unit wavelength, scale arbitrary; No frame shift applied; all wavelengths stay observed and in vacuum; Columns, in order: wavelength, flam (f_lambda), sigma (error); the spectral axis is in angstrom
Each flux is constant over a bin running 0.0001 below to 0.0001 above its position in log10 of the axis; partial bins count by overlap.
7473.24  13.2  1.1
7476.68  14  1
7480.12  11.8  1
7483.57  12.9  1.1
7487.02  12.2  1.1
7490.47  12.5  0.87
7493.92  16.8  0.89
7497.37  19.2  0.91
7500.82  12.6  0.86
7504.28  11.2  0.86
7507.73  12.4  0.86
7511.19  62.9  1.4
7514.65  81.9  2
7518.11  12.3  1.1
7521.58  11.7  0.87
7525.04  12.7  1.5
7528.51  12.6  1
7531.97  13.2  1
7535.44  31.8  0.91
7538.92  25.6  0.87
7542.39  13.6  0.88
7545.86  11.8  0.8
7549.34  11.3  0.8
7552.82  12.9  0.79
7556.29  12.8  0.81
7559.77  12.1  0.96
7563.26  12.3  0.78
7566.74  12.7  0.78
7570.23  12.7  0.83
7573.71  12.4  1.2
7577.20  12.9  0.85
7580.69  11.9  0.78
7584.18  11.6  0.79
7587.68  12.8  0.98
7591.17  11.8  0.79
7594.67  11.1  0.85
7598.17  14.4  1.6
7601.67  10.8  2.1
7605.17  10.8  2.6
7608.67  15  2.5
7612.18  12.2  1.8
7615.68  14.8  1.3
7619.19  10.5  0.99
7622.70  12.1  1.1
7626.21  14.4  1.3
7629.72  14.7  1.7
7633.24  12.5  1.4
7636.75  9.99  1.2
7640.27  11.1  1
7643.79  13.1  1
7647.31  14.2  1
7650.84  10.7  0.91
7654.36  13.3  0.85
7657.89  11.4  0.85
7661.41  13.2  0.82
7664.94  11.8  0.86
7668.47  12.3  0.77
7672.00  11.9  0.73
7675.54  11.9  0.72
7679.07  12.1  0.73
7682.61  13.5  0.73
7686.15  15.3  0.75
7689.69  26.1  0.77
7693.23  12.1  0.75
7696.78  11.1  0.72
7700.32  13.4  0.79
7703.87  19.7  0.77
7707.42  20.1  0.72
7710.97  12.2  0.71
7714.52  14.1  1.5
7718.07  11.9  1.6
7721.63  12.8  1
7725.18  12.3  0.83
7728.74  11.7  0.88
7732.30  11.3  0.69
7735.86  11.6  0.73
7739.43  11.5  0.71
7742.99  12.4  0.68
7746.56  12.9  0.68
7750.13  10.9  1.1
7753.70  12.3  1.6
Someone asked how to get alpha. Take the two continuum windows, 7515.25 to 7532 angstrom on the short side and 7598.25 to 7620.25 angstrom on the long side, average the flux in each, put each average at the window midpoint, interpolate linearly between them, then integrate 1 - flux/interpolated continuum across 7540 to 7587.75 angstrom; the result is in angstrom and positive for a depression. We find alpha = 7.6 angstrom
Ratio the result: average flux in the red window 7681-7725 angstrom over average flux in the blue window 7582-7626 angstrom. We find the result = 1.2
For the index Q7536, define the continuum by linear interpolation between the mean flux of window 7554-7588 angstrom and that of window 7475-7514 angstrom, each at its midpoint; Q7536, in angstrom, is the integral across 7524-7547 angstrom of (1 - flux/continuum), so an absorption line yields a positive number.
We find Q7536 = -2.6 angstrom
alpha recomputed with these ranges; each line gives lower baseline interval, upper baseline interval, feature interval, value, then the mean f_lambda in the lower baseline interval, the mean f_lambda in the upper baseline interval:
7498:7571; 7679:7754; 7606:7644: 9.23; 19.7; 13.8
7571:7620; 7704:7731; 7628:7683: 3.42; 12.4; 13.9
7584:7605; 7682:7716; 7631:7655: 2.92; 12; 15.8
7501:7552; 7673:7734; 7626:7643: 4.97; 22.7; 14.2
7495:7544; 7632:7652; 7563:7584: 6.93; 23.8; 12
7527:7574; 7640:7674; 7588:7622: 3.03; 14.9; 12.3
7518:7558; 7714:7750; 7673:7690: -2.35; 15.3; 12.1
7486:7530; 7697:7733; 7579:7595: 6.12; 22.6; 13.9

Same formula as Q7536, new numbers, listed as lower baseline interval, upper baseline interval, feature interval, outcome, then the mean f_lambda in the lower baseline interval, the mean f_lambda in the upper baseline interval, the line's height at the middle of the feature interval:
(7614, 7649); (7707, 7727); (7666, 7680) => 1.1 angstrom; 12.7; 13.5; 13.1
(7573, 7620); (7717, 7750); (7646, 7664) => -0.4 angstrom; 12.4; 12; 12.2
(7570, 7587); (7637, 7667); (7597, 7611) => -0.4 angstrom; 12.3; 12.2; 12.3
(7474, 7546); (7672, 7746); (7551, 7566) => 5.0 angstrom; 20.4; 13.8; 18.8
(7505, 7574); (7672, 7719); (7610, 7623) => 3.7 angstrom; 20.1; 14.8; 17.5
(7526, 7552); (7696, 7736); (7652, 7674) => 3.5 angstrom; 16.8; 13.7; 14.6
